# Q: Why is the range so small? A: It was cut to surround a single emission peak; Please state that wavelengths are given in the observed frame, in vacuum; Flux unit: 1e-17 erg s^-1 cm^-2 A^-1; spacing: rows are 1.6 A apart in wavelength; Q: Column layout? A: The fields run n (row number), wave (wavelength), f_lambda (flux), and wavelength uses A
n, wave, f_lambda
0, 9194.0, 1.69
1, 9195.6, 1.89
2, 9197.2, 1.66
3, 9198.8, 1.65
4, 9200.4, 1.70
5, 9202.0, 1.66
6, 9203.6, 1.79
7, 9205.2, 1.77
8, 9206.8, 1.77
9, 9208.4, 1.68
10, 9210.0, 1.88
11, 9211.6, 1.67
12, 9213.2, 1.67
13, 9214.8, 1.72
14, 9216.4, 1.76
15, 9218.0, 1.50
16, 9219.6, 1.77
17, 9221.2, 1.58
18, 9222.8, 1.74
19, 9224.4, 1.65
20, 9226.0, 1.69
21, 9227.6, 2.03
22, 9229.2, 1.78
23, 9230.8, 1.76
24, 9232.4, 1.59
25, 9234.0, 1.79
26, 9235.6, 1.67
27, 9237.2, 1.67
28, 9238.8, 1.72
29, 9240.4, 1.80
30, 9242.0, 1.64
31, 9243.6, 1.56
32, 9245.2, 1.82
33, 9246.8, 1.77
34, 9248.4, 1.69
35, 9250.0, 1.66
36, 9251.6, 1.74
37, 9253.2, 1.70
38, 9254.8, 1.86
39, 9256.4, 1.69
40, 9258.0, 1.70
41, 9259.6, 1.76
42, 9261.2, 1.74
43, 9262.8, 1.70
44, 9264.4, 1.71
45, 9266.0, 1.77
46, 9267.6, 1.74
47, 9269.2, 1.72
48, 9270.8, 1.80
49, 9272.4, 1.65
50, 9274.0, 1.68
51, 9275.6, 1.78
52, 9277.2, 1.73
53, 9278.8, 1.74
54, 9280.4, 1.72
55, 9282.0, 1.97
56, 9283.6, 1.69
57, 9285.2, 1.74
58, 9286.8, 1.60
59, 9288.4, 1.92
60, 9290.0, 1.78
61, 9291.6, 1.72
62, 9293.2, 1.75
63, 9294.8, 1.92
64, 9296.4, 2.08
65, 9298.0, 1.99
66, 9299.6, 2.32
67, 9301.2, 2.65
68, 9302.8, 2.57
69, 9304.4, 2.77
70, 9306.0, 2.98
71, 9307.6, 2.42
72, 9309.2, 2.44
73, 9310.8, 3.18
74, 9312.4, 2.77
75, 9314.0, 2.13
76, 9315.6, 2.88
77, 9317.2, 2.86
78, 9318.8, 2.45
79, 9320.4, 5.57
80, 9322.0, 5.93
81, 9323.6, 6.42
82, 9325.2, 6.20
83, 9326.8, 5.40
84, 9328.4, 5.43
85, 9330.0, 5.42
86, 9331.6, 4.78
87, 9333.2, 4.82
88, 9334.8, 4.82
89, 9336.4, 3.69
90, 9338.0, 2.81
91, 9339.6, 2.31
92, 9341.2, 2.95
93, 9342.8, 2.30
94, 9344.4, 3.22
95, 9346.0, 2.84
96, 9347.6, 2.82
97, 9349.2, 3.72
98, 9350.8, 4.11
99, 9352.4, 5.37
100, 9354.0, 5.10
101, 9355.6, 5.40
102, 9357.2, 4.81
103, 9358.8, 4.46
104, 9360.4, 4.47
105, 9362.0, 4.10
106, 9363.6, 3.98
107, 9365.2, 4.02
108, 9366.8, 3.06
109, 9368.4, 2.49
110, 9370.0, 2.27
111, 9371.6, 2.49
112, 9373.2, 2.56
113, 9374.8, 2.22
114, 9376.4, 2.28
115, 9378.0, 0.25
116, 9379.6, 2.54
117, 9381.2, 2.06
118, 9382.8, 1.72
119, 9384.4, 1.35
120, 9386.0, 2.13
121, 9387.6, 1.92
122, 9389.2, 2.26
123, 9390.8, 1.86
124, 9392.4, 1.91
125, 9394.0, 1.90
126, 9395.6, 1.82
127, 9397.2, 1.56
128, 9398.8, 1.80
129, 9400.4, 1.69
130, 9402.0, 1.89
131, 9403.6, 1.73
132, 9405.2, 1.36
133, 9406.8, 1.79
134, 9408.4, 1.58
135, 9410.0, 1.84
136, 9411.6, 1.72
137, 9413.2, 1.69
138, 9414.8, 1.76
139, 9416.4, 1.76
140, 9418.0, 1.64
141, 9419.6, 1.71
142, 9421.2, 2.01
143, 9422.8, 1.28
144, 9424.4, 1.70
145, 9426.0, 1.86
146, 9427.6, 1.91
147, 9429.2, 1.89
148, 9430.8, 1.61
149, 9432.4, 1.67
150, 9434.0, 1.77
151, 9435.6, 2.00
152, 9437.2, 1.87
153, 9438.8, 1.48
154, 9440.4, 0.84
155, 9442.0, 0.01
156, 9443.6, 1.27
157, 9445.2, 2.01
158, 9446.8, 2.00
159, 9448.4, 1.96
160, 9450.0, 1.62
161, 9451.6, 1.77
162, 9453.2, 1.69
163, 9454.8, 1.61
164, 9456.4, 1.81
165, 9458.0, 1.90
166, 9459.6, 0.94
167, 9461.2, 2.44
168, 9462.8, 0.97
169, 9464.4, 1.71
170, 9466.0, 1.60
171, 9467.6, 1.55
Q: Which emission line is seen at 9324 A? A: H-alpha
